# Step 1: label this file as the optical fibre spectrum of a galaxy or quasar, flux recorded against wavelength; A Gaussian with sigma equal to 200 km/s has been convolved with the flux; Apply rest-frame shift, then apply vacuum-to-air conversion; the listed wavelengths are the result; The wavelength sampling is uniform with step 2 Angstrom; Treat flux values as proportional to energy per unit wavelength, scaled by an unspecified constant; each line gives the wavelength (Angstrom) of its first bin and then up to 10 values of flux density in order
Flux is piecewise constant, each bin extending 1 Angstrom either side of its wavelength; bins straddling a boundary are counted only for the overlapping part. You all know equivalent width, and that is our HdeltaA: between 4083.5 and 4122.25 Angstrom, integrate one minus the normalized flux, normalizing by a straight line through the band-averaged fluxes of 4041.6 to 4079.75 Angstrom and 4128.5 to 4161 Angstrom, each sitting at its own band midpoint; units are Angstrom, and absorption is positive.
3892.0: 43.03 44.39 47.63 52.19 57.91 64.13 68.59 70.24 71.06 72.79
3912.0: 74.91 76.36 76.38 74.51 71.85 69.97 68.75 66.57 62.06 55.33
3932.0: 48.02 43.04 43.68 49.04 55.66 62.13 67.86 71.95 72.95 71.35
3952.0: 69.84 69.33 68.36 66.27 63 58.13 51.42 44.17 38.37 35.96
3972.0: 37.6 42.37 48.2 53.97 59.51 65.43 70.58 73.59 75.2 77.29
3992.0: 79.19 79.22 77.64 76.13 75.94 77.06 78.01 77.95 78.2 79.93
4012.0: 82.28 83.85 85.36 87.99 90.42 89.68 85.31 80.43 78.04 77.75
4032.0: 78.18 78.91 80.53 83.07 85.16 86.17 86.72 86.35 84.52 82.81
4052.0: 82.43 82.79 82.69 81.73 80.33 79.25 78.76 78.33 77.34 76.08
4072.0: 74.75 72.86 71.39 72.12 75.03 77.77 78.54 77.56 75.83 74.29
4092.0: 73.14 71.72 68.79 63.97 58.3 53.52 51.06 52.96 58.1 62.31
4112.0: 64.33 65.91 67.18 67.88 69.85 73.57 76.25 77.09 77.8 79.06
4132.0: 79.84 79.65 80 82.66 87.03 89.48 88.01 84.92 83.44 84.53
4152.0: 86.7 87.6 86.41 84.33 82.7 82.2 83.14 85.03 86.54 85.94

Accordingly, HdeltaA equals 7.4 Angstrom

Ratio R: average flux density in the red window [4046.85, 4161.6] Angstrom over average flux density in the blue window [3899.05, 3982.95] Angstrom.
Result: 1.24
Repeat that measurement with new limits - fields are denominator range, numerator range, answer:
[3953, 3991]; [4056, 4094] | 1.32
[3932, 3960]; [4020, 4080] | 1.30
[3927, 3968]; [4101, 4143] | 1.20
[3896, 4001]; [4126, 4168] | 1.32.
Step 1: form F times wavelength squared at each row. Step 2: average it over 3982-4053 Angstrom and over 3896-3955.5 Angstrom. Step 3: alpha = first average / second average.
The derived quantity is 1.3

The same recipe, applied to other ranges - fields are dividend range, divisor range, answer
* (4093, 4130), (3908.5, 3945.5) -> 1.14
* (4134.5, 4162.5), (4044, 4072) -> 1.10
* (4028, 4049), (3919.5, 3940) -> 1.52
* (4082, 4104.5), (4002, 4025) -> 0.86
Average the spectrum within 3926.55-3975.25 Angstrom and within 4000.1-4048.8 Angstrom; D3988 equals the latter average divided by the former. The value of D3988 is 1.47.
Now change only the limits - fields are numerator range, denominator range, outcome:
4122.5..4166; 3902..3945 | 1.29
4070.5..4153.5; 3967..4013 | 1.10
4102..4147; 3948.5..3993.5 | 1.21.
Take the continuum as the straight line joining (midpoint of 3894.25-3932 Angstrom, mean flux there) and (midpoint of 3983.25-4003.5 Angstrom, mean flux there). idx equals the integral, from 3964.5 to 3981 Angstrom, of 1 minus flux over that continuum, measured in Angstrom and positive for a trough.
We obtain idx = 6.37 Angstrom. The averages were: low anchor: 65.8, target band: 45.2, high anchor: 76.3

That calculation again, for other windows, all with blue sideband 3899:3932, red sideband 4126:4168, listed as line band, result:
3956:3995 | 7.1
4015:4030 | -1.9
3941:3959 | 0.4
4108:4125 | 2.9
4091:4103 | 2.3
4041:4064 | -1.7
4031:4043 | -0.9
